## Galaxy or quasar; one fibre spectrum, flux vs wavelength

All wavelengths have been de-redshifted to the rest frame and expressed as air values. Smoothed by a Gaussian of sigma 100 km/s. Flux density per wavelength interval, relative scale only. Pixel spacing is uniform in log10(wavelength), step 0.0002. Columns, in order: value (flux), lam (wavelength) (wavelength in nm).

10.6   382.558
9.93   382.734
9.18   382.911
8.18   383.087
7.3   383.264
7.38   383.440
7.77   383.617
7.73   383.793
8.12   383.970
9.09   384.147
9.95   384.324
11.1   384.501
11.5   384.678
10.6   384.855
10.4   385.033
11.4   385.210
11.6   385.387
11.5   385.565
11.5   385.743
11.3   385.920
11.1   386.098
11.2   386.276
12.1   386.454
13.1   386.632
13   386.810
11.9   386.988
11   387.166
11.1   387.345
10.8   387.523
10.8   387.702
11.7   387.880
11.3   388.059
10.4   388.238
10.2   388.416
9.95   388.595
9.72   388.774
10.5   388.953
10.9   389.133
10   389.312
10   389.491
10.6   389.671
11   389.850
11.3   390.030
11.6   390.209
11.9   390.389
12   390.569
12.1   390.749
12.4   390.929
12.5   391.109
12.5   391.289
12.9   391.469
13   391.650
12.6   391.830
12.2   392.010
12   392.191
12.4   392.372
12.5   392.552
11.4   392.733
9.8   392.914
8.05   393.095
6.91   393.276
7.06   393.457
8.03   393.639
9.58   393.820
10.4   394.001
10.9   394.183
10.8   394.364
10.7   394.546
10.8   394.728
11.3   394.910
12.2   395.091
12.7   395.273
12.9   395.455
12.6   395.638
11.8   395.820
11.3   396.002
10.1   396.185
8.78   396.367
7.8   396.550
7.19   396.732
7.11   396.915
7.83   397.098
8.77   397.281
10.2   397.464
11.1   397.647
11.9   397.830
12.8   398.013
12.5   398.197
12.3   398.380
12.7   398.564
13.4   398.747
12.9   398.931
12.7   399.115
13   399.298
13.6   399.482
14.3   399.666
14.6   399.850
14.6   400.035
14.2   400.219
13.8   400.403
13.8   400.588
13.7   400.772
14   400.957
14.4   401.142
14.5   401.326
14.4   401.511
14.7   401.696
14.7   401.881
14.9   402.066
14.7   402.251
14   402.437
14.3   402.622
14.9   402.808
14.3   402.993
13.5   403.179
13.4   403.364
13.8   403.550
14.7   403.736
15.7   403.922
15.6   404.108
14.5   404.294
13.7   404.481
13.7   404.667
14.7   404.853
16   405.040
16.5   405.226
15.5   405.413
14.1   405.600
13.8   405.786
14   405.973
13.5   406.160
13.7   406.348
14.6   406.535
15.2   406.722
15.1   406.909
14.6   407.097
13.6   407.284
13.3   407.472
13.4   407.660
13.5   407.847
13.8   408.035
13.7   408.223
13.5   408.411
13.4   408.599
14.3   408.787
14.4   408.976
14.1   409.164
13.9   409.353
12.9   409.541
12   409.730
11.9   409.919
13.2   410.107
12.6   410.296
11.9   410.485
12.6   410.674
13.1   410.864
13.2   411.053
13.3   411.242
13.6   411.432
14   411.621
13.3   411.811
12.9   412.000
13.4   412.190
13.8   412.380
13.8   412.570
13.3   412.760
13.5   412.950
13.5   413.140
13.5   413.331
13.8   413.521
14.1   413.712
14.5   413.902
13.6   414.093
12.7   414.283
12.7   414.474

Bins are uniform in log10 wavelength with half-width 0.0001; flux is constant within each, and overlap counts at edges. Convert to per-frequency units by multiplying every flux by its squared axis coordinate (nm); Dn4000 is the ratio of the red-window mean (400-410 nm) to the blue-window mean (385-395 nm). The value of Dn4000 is 1.38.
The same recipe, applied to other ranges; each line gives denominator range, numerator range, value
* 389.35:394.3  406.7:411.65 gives 1.33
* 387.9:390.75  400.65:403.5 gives 1.41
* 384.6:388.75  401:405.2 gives 1.40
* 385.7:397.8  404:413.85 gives 1.39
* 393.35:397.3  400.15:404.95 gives 1.48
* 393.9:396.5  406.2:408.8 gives 1.33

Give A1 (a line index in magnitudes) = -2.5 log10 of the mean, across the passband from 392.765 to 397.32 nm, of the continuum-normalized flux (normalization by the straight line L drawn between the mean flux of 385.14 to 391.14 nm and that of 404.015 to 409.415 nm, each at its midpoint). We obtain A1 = 0.25 mag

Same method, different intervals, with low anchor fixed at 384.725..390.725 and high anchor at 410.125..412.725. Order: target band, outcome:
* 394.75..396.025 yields -0.03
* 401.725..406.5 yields -0.16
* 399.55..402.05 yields -0.17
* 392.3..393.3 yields 0.12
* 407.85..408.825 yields -0.06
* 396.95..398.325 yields 0.13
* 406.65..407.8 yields -0.11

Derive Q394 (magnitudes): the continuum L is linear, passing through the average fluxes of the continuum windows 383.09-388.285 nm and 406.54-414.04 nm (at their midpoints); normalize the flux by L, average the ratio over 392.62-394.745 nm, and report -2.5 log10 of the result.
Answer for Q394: 0.21 mag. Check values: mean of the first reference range 10.6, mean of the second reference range 13.5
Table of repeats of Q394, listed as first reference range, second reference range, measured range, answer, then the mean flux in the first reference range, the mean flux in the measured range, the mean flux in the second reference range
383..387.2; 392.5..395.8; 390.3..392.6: -0.18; 10.4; 12.4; 10.5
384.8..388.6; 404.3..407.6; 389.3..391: 0.05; 11.3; 11.3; 14.4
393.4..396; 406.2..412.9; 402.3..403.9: -0.15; 10.9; 14.2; 13.5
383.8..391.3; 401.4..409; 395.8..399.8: 0.17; 11.1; 11.1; 14.3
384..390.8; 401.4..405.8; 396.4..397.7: 0.48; 11.1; 8.51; 14.6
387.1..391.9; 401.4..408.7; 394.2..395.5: 0.07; 11.3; 11.5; 14.3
